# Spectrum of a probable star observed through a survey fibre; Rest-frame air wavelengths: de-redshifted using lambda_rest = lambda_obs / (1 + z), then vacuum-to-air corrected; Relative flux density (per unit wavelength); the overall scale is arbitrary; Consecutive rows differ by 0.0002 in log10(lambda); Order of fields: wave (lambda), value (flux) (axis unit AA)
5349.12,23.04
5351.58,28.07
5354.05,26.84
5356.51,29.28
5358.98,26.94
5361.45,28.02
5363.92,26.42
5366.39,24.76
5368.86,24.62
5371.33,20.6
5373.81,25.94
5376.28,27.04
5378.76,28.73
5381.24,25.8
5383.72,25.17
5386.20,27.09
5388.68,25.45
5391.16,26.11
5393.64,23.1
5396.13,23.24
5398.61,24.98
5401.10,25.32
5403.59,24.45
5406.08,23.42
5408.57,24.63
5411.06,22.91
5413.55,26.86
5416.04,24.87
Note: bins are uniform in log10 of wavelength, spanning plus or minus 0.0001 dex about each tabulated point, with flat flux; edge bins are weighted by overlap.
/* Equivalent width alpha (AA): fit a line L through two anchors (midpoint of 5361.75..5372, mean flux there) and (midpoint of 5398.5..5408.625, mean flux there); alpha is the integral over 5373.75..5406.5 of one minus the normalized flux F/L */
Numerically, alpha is -1.2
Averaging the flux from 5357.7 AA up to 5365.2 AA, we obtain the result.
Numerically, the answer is 27.1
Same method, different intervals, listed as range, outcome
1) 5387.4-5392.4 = 25.8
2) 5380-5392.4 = 25.9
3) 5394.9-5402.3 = 24.5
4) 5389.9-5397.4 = 24.2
